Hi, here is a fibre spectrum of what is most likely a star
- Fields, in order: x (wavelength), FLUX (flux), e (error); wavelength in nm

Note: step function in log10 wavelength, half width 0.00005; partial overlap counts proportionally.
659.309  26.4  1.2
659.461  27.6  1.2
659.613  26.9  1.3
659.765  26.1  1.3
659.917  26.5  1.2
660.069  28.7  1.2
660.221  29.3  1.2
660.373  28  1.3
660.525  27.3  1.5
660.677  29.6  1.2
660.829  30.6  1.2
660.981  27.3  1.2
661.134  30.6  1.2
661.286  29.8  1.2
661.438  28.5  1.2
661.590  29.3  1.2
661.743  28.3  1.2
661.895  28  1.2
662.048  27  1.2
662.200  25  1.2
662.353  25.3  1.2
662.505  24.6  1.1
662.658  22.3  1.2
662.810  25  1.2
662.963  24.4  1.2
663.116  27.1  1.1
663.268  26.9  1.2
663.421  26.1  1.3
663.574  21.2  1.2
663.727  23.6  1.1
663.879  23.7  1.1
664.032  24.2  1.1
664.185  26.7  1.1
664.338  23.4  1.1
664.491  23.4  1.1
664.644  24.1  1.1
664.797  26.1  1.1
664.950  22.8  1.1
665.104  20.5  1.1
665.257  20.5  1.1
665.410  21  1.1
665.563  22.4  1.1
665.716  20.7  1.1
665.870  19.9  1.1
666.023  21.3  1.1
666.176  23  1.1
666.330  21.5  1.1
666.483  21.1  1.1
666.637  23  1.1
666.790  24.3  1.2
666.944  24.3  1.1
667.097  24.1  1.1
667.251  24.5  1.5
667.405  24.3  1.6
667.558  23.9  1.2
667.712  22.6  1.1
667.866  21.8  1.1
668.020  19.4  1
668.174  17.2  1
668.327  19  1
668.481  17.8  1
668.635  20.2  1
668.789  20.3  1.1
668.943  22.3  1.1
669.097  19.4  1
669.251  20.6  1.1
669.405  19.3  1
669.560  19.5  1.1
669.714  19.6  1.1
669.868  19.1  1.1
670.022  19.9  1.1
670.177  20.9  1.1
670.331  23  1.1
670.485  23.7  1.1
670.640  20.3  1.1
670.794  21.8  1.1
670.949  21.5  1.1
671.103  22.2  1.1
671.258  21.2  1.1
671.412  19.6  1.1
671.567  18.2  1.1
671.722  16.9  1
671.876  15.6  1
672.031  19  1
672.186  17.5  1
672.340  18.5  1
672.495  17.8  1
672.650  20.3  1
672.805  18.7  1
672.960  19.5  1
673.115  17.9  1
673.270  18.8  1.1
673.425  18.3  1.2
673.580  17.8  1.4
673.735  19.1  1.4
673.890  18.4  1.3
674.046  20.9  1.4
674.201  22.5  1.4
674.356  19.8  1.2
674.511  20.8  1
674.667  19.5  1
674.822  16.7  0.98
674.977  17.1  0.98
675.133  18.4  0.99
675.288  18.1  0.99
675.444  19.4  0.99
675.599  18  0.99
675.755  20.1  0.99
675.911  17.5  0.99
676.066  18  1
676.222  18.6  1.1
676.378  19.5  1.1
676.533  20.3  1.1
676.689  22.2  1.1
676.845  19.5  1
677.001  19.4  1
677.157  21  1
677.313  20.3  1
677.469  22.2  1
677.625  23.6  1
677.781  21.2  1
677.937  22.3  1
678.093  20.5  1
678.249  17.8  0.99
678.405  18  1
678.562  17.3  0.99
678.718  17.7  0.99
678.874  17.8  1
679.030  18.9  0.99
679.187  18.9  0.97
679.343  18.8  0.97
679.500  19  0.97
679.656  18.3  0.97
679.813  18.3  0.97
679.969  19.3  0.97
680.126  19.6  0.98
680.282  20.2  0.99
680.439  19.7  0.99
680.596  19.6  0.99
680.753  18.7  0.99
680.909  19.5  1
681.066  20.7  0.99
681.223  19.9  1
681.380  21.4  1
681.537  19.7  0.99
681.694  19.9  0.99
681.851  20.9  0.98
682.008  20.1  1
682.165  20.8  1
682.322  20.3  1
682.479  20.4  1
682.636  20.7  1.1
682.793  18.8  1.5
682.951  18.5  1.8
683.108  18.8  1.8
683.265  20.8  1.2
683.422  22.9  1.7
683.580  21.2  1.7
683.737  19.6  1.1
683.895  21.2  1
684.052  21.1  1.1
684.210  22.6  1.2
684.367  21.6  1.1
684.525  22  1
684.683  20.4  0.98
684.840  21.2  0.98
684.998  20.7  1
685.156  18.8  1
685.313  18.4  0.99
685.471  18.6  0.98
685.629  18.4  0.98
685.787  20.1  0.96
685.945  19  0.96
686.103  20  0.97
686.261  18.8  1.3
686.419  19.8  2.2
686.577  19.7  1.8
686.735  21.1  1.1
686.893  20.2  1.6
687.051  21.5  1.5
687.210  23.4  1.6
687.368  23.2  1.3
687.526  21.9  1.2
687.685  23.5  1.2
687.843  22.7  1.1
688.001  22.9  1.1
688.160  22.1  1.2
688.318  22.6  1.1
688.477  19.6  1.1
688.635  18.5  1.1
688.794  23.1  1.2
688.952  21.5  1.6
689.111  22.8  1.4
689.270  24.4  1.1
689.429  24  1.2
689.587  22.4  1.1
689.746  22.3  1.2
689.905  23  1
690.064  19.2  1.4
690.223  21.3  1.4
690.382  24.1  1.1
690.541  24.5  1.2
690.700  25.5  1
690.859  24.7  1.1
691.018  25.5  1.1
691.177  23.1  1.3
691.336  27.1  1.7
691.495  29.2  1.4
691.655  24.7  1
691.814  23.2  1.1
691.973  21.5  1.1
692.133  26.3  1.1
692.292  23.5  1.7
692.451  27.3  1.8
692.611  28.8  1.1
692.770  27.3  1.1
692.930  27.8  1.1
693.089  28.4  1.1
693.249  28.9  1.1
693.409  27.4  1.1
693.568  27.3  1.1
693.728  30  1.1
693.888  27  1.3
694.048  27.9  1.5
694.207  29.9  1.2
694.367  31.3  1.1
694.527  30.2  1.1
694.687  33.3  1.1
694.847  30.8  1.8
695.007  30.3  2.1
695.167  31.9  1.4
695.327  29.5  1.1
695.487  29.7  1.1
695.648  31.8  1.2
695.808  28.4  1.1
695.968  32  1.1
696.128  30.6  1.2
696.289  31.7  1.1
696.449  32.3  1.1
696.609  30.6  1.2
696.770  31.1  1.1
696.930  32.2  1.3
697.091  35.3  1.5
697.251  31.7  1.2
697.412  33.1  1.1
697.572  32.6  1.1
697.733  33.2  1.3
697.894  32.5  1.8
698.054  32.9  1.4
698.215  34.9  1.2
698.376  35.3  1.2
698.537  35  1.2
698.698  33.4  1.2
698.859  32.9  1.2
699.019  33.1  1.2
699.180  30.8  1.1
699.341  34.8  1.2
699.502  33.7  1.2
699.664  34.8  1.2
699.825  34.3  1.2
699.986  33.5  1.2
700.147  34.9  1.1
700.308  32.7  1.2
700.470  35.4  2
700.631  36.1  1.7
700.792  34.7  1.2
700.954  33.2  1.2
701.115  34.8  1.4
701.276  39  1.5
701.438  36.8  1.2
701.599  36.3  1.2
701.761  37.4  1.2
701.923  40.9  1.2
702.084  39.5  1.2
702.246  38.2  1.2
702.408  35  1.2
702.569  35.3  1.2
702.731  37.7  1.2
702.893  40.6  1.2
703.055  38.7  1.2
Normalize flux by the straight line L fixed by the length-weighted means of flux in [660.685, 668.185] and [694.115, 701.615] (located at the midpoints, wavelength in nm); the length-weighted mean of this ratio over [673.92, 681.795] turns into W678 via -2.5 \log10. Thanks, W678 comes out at 0.38 mag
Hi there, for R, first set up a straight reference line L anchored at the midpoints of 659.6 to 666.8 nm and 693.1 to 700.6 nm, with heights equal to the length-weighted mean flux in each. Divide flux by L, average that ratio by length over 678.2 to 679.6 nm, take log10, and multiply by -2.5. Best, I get 0.48 mag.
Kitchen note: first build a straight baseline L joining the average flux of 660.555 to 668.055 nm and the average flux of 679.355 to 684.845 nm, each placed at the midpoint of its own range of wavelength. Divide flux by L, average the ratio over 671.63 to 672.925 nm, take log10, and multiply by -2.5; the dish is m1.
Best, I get 0.240 mag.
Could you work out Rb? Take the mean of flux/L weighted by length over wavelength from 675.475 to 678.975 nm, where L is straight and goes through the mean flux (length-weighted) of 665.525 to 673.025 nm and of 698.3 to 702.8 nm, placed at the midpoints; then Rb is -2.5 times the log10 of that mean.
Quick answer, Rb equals 0.23 mag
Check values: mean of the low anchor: 20.7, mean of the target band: 19.7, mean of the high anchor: 35.3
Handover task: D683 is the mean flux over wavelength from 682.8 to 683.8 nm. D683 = 20.2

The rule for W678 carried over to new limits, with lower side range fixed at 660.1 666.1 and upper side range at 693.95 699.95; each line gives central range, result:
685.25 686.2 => 0.487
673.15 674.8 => 0.376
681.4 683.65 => 0.396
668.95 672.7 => 0.328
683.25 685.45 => 0.381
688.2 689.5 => 0.353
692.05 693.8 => 0.141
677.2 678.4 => 0.326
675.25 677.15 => 0.402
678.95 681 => 0.440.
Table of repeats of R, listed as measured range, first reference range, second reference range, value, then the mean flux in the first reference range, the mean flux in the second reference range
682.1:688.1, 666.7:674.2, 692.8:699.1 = 0.271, 20.2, 31.2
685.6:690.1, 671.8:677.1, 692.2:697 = 0.209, 18.9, 29.6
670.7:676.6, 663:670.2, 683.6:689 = 0.140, 22.1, 20.9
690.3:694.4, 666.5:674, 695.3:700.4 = 0.141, 20.3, 32.7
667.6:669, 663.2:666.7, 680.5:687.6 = 0.119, 22.9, 20.4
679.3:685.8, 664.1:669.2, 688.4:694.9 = 0.208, 22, 25.6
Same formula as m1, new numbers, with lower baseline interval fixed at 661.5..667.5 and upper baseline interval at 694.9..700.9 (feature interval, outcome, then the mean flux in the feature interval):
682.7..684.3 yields 0.37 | 20.6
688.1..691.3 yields 0.32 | 22.8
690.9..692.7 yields 0.22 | 25.5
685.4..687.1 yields 0.45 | 19.7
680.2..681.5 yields 0.38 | 20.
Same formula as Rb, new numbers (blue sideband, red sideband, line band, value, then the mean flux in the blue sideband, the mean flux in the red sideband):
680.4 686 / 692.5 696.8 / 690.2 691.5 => 0.07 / 20.2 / 29.8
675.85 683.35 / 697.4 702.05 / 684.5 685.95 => 0.21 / 19.7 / 34.7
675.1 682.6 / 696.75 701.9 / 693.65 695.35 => 0.02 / 19.6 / 34.3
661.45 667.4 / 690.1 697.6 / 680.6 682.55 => 0.30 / 24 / 28.5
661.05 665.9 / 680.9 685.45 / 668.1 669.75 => 0.20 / 24.8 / 20.4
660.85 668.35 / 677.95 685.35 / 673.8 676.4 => 0.13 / 24.1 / 19.8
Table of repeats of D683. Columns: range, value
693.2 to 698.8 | 31.3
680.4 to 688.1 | 20.5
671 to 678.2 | 19.4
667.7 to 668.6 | 19.4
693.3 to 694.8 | 29.4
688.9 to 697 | 27.3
